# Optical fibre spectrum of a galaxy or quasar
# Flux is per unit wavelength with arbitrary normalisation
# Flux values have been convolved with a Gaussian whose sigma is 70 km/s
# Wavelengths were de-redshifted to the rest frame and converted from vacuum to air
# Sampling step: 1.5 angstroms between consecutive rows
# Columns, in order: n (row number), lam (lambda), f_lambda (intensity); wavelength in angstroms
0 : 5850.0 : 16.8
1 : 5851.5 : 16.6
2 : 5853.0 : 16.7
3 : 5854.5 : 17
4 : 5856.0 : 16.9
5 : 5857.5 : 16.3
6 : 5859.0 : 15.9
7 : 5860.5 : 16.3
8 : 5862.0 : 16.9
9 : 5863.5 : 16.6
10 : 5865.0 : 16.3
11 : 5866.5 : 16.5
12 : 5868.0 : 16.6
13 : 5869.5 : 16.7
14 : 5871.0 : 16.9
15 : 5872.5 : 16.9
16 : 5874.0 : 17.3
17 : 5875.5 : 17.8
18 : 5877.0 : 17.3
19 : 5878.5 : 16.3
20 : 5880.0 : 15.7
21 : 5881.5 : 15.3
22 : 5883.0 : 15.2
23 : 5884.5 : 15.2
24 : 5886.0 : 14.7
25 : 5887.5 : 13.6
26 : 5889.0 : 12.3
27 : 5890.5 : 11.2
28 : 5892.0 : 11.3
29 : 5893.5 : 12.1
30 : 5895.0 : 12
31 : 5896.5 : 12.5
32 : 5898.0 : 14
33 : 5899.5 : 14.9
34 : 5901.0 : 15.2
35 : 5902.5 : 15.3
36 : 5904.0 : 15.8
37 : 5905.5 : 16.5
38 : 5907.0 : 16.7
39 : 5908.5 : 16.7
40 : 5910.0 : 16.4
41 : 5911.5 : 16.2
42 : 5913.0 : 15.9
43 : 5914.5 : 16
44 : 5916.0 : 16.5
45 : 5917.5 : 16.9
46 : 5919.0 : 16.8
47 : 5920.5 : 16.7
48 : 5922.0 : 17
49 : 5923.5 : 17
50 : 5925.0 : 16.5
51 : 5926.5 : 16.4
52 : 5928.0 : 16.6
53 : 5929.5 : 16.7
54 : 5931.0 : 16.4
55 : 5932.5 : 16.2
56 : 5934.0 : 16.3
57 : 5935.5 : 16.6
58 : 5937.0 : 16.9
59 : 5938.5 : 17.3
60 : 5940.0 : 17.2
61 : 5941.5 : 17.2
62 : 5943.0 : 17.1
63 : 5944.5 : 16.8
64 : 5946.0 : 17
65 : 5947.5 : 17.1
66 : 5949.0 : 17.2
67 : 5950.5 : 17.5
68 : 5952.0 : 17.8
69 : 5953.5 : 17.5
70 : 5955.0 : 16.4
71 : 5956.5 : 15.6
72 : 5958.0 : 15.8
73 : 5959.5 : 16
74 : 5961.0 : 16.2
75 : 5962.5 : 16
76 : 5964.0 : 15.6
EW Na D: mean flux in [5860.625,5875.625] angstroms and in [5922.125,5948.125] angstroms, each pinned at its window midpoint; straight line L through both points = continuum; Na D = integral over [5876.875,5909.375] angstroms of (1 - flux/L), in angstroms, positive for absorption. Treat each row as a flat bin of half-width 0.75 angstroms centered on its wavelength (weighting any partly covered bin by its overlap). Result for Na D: 4.4 angstroms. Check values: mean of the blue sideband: 16.8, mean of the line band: 14.5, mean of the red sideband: 16.8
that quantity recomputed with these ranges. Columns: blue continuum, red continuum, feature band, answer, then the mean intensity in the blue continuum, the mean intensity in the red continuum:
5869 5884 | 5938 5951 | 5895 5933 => 2.0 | 16.5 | 17.1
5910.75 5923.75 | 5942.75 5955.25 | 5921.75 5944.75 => 0.1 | 16.5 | 17.2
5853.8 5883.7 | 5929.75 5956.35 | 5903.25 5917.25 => 0.4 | 16.5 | 16.9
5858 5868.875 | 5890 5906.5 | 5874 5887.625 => -0.7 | 16.4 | 13.8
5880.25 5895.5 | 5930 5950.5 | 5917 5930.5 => -0.8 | 13.4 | 16.9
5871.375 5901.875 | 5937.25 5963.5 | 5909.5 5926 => -0.9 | 14.6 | 16.8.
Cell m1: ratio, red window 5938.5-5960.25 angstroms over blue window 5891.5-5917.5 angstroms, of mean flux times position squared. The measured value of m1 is 1.1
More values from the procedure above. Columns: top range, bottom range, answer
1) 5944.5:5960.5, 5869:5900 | 1.17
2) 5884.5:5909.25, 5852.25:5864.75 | 0.86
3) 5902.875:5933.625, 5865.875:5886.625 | 1.02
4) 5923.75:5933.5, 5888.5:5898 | 1.38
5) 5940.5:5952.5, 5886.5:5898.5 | 1.41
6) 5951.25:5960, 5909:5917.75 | 1.03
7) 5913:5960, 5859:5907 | 1.12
